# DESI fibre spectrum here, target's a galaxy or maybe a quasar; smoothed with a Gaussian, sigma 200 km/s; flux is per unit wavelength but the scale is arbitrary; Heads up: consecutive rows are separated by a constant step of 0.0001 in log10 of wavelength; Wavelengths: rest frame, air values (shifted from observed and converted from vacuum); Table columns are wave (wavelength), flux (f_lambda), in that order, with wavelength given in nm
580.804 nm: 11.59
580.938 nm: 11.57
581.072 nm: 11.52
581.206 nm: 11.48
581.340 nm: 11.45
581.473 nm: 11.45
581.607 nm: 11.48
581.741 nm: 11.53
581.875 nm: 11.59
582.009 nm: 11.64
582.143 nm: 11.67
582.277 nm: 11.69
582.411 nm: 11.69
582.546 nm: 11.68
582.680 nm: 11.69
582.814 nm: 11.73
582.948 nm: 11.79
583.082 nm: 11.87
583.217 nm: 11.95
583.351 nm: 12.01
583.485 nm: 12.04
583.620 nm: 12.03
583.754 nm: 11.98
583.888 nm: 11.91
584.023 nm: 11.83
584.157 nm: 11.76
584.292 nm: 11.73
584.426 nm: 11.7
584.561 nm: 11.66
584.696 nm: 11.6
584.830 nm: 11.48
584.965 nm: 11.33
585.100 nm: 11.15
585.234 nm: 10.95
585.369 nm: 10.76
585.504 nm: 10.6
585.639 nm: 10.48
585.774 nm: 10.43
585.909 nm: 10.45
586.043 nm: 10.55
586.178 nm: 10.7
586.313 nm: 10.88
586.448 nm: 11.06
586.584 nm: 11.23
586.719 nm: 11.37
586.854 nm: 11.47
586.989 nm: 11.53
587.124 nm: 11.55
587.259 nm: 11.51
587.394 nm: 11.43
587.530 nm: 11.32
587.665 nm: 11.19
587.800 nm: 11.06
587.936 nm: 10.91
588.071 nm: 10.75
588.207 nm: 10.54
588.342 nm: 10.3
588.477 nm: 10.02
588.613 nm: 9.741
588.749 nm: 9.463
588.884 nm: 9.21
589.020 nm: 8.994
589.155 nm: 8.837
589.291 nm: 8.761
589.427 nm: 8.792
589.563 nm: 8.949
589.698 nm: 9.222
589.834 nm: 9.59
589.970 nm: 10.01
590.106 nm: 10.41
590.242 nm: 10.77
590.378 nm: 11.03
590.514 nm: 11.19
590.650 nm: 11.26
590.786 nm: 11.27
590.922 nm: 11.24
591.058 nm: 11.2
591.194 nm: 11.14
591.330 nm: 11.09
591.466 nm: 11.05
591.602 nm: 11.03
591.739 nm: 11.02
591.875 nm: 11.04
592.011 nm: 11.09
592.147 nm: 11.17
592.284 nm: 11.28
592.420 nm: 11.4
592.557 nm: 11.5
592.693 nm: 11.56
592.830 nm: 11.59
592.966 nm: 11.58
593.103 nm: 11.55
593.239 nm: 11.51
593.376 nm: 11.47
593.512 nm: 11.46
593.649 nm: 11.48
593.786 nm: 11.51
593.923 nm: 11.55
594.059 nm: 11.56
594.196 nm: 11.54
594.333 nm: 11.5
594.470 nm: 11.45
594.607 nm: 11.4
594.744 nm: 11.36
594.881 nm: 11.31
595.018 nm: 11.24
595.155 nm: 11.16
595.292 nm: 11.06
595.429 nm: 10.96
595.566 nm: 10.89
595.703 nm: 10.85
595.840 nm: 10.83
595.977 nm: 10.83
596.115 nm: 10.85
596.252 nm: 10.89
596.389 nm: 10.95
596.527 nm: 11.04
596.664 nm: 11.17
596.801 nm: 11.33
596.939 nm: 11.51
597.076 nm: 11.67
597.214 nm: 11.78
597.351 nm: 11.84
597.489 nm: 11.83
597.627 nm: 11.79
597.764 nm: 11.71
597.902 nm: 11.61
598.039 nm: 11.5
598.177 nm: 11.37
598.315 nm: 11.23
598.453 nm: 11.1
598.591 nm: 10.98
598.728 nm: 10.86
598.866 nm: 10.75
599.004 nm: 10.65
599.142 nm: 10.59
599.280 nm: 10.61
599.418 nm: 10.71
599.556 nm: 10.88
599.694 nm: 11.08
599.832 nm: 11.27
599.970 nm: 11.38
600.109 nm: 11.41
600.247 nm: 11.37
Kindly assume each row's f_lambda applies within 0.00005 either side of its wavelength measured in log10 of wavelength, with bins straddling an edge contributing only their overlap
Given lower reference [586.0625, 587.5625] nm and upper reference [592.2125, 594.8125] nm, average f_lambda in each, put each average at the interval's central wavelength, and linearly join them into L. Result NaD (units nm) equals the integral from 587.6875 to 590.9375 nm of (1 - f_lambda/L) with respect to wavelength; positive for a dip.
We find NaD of 0.36 nm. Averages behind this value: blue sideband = 11.2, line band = 10.1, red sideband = 11.5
